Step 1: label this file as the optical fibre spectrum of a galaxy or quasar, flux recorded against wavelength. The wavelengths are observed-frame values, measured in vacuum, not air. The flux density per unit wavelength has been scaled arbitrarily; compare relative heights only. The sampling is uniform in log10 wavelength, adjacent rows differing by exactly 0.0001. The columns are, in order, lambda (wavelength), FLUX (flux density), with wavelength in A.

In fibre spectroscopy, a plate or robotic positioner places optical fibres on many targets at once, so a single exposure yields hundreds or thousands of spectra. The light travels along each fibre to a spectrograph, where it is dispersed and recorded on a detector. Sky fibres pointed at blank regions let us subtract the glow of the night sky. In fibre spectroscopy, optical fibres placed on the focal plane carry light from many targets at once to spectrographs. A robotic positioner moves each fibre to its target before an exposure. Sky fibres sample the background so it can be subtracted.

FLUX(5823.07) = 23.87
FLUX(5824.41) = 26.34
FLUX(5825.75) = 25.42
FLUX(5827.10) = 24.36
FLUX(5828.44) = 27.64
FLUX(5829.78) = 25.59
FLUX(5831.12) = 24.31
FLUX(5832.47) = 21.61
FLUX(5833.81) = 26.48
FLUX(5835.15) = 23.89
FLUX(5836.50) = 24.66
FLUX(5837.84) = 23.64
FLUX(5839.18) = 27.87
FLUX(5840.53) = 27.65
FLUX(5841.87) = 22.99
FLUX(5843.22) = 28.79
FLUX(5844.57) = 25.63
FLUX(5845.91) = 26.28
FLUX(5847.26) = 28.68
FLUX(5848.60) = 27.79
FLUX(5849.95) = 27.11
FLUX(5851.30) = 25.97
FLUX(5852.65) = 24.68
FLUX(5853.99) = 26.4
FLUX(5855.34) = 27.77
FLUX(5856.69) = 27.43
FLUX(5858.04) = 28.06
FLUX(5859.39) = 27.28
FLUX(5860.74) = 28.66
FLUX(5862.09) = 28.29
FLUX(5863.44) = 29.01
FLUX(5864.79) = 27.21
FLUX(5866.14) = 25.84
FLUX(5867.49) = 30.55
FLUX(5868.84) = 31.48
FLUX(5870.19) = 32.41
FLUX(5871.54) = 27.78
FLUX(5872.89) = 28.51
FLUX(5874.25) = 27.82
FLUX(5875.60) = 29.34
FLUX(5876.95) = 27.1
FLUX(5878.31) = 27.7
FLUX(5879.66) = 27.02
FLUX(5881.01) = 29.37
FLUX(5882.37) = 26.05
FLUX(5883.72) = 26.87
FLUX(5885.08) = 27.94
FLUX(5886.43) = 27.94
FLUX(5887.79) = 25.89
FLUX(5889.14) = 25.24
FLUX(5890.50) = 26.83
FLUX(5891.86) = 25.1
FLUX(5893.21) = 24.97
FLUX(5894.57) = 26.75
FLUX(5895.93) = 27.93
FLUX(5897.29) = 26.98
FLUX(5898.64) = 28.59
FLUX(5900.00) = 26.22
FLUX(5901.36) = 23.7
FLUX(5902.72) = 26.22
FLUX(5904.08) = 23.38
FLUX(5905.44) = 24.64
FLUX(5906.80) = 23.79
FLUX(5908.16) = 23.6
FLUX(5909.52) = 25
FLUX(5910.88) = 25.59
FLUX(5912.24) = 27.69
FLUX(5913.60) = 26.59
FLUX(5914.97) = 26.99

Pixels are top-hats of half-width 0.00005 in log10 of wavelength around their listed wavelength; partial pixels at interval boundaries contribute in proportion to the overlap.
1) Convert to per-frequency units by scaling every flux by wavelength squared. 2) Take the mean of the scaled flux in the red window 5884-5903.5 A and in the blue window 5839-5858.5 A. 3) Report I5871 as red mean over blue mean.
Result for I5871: 1.0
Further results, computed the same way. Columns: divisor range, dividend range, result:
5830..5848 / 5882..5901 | 1.06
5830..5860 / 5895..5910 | 0.99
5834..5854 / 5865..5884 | 1.10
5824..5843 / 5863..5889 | 1.13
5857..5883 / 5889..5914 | 0.92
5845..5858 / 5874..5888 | 1.03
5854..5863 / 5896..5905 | 0.95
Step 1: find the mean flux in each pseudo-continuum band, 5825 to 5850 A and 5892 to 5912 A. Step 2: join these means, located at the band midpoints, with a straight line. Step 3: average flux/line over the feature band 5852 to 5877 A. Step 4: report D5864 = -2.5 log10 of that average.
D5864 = -0.10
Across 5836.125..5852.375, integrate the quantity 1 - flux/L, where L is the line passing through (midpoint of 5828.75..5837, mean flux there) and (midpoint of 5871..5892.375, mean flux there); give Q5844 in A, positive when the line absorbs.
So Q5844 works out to -0.8 A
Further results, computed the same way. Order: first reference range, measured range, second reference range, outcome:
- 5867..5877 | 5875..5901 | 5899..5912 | 0.3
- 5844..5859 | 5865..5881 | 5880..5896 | -1.1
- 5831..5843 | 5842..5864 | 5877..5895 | -1.5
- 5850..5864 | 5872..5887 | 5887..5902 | -0.6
